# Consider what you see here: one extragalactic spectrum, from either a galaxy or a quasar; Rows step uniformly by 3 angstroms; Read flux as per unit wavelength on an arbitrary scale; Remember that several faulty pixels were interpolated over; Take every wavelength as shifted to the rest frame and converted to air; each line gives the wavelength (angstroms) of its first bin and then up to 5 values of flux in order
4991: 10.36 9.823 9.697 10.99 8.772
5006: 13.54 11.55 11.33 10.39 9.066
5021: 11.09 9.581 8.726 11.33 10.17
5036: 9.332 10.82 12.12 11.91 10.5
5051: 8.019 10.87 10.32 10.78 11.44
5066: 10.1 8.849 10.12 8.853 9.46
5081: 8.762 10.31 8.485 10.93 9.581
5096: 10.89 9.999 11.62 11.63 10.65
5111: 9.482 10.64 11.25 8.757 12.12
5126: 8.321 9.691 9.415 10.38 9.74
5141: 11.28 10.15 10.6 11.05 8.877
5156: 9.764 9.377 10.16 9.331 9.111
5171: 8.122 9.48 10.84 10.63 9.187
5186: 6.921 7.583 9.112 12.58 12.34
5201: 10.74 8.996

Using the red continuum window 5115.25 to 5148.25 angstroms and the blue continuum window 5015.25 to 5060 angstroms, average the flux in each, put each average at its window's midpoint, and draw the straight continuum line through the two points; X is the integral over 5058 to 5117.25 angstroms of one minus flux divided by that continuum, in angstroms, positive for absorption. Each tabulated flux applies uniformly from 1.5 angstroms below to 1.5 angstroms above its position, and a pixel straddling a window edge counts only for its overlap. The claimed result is 0.29 angstroms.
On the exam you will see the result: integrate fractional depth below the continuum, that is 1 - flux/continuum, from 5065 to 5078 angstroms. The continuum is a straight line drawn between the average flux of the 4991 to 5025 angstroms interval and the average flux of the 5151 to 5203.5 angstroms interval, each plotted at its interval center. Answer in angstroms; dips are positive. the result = 0.96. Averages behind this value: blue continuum 10.5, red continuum 9.66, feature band 9.45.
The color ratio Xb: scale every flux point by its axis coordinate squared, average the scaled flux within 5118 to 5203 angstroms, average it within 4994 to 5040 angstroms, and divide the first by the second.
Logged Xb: 1.00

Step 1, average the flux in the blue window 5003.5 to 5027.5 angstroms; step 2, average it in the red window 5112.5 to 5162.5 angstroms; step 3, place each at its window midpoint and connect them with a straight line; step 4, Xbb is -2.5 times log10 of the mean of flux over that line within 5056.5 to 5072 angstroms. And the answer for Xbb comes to 0.016 mag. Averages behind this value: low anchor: 10.7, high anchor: 10.1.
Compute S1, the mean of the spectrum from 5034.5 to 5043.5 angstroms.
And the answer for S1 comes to 10.8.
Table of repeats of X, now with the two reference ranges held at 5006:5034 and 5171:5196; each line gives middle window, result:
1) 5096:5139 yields -1.9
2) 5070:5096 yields 1.2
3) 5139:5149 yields -1.0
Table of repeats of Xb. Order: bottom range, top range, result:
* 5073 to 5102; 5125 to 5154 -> 1.04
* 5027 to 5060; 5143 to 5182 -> 0.98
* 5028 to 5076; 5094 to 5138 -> 1.02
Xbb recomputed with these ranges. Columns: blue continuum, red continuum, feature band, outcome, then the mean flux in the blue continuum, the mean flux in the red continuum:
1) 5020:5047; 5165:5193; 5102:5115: -0.10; 10.6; 9.01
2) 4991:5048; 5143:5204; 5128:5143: -0.02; 10.6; 9.78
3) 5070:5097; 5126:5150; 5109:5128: -0.02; 9.67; 10.1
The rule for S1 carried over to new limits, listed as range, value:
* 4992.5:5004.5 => 9.82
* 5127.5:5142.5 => 10.1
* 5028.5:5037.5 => 10.3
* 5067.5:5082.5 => 9.21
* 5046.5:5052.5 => 9.26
